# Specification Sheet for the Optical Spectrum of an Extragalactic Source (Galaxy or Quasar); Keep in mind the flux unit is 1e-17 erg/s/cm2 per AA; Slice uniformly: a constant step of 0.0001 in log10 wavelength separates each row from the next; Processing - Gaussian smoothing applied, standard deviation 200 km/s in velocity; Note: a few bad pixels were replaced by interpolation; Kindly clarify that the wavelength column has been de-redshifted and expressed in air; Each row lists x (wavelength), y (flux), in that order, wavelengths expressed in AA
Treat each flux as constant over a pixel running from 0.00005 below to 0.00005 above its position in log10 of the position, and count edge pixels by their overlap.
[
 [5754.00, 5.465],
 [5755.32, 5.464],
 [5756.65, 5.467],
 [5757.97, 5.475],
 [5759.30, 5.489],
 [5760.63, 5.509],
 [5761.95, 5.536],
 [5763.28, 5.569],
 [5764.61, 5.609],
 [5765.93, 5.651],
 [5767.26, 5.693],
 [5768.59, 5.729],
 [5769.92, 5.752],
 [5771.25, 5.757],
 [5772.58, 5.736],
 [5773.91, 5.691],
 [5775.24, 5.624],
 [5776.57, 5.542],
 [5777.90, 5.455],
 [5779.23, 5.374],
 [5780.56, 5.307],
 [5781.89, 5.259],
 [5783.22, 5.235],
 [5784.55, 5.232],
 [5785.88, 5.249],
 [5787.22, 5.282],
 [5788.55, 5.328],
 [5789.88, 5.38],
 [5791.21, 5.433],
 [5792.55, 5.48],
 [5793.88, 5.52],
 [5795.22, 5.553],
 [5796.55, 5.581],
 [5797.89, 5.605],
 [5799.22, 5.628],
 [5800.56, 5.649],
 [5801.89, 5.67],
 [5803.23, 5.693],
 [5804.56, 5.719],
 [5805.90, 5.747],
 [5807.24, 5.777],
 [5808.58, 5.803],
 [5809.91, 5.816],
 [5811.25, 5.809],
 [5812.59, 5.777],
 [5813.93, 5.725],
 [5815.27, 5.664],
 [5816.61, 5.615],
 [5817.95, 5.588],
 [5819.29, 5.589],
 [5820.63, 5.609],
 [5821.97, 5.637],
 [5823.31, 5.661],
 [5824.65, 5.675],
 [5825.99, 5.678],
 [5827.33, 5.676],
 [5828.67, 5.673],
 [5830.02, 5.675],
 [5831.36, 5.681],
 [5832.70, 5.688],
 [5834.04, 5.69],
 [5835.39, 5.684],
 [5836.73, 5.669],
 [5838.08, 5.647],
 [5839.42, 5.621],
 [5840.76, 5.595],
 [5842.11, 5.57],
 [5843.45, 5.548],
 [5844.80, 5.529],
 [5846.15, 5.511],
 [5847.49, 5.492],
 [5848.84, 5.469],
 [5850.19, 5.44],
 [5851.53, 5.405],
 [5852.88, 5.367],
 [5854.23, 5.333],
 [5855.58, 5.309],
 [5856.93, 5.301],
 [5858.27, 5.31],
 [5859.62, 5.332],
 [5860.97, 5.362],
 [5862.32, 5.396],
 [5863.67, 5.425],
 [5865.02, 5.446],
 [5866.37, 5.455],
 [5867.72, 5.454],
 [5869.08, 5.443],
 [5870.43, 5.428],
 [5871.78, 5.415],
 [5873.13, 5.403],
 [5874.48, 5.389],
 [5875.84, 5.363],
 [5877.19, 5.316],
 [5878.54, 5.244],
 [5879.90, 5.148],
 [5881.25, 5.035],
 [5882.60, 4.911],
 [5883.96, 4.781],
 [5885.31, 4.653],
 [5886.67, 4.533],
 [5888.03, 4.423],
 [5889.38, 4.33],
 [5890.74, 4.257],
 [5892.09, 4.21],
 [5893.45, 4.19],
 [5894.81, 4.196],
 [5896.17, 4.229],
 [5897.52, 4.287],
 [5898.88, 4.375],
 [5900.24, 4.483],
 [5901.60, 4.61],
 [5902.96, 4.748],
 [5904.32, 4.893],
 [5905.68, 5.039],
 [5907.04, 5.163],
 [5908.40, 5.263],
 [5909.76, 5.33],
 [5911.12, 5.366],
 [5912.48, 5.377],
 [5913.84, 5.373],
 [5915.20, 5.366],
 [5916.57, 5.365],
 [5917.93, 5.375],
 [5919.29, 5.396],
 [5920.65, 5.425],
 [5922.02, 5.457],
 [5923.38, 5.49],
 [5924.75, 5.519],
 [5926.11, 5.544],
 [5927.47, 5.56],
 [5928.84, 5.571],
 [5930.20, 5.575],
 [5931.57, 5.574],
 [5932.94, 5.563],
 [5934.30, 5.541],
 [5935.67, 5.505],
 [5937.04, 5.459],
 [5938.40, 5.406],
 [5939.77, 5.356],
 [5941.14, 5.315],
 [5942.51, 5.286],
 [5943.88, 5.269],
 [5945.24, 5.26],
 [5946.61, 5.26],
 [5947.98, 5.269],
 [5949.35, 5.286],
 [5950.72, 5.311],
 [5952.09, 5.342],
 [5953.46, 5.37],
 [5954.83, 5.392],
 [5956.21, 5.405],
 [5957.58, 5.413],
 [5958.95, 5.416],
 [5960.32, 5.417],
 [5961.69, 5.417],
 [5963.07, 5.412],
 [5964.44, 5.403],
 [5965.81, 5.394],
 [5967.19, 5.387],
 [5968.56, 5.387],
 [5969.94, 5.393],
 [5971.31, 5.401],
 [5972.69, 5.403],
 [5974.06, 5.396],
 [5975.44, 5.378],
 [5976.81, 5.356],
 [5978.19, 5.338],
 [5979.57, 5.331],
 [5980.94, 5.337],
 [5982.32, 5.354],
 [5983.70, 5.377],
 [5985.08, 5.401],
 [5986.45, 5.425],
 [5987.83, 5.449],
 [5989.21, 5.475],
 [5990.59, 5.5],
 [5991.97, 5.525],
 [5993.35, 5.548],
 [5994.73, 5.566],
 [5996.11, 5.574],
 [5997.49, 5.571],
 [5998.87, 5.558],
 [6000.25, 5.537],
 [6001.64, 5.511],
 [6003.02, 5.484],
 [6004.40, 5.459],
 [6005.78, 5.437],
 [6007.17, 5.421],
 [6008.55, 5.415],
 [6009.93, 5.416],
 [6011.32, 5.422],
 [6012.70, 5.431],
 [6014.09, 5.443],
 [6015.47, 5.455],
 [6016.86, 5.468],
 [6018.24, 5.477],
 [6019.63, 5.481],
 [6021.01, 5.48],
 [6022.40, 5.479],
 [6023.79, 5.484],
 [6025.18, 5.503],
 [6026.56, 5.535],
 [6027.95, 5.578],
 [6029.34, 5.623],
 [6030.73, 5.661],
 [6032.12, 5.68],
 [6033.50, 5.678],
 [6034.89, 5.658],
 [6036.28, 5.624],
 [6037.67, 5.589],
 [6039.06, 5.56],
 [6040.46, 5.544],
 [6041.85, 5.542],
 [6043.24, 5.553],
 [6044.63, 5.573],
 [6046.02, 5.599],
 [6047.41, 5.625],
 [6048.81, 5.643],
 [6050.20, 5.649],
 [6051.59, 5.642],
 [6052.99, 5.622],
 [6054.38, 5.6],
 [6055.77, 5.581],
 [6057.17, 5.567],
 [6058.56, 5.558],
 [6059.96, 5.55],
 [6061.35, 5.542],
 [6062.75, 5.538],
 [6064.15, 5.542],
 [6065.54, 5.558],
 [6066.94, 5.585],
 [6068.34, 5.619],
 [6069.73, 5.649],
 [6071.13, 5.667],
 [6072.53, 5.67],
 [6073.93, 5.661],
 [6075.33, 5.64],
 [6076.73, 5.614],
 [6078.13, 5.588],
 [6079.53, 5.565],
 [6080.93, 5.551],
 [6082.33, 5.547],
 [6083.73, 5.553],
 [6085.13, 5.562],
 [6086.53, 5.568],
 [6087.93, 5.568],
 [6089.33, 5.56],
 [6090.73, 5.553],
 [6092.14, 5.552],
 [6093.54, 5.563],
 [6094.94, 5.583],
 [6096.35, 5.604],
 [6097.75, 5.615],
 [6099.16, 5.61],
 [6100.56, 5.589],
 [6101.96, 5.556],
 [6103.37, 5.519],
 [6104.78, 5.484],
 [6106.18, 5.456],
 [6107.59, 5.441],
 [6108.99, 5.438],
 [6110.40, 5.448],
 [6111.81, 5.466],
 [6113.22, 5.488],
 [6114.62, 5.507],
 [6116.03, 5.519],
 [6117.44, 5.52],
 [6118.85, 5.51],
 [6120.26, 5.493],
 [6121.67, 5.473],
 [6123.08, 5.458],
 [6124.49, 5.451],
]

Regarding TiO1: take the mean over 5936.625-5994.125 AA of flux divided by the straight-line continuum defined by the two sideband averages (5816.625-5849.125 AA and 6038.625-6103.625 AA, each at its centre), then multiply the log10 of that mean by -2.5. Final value 0.04 mag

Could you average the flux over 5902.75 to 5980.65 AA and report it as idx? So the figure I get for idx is 5.37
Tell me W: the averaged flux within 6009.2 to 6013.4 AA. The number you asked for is 5.42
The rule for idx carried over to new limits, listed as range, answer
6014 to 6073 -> 5.58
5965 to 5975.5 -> 5.39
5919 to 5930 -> 5.5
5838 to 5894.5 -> 5.2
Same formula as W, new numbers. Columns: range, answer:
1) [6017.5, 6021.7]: 5.49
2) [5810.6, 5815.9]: 5.74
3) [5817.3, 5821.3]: 5.6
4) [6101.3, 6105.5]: 5.51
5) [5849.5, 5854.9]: 5.39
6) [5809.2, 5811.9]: 5.82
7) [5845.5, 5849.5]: 5.49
